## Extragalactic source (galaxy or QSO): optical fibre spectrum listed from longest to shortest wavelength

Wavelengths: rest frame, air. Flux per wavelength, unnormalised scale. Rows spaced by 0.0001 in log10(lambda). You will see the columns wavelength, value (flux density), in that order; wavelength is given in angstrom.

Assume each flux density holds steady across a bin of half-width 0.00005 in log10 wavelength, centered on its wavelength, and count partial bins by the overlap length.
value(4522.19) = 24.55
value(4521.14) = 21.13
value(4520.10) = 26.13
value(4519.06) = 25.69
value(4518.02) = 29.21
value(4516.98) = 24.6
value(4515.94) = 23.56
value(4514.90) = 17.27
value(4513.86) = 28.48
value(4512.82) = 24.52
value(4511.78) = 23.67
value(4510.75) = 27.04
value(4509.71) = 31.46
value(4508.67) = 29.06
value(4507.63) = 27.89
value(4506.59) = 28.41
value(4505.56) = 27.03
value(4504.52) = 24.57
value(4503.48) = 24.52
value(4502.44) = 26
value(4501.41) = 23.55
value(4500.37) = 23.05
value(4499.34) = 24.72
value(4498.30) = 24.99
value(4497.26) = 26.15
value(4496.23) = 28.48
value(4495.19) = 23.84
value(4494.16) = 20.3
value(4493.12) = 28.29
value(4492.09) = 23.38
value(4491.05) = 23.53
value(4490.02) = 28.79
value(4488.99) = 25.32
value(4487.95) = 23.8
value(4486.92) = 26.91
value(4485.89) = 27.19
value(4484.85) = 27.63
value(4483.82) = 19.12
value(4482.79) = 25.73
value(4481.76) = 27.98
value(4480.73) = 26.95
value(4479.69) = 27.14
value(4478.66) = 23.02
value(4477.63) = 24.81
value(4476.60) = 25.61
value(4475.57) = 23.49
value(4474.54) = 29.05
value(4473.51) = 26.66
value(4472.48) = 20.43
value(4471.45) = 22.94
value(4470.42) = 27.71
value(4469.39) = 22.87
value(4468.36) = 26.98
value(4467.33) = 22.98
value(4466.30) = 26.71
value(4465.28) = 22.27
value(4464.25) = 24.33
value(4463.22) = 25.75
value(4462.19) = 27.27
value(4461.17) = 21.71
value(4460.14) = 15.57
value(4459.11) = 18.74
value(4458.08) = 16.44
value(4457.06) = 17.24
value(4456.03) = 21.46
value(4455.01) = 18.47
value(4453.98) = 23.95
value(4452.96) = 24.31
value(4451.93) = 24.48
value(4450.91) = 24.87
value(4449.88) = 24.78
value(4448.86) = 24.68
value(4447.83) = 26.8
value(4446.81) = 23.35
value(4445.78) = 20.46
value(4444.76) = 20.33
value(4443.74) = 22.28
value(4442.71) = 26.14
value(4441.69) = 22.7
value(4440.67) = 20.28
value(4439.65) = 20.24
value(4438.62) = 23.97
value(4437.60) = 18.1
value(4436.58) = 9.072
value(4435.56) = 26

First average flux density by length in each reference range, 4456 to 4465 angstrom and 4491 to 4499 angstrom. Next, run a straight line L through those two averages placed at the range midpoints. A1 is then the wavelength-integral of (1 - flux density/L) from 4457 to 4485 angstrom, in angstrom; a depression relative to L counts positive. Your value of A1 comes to -2.2 angstrom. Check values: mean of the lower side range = 20.9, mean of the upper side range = 24.9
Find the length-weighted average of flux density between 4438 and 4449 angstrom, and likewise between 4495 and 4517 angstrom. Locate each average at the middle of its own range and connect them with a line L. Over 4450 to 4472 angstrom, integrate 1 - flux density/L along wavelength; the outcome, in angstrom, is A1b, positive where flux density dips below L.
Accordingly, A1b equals 0.7 angstrom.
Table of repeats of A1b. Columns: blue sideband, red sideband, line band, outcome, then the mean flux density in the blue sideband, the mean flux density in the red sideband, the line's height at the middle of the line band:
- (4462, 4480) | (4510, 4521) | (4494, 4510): -0.6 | 24.9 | 25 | 25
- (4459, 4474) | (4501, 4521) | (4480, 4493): -0.5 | 23.6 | 25.9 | 24.6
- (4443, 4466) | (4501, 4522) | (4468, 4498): -1.6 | 22.3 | 25.7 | 24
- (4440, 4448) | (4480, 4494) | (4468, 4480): -0.1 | 22.6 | 25.6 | 24.7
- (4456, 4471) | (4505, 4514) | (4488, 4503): 0.6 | 22.6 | 27.5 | 26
